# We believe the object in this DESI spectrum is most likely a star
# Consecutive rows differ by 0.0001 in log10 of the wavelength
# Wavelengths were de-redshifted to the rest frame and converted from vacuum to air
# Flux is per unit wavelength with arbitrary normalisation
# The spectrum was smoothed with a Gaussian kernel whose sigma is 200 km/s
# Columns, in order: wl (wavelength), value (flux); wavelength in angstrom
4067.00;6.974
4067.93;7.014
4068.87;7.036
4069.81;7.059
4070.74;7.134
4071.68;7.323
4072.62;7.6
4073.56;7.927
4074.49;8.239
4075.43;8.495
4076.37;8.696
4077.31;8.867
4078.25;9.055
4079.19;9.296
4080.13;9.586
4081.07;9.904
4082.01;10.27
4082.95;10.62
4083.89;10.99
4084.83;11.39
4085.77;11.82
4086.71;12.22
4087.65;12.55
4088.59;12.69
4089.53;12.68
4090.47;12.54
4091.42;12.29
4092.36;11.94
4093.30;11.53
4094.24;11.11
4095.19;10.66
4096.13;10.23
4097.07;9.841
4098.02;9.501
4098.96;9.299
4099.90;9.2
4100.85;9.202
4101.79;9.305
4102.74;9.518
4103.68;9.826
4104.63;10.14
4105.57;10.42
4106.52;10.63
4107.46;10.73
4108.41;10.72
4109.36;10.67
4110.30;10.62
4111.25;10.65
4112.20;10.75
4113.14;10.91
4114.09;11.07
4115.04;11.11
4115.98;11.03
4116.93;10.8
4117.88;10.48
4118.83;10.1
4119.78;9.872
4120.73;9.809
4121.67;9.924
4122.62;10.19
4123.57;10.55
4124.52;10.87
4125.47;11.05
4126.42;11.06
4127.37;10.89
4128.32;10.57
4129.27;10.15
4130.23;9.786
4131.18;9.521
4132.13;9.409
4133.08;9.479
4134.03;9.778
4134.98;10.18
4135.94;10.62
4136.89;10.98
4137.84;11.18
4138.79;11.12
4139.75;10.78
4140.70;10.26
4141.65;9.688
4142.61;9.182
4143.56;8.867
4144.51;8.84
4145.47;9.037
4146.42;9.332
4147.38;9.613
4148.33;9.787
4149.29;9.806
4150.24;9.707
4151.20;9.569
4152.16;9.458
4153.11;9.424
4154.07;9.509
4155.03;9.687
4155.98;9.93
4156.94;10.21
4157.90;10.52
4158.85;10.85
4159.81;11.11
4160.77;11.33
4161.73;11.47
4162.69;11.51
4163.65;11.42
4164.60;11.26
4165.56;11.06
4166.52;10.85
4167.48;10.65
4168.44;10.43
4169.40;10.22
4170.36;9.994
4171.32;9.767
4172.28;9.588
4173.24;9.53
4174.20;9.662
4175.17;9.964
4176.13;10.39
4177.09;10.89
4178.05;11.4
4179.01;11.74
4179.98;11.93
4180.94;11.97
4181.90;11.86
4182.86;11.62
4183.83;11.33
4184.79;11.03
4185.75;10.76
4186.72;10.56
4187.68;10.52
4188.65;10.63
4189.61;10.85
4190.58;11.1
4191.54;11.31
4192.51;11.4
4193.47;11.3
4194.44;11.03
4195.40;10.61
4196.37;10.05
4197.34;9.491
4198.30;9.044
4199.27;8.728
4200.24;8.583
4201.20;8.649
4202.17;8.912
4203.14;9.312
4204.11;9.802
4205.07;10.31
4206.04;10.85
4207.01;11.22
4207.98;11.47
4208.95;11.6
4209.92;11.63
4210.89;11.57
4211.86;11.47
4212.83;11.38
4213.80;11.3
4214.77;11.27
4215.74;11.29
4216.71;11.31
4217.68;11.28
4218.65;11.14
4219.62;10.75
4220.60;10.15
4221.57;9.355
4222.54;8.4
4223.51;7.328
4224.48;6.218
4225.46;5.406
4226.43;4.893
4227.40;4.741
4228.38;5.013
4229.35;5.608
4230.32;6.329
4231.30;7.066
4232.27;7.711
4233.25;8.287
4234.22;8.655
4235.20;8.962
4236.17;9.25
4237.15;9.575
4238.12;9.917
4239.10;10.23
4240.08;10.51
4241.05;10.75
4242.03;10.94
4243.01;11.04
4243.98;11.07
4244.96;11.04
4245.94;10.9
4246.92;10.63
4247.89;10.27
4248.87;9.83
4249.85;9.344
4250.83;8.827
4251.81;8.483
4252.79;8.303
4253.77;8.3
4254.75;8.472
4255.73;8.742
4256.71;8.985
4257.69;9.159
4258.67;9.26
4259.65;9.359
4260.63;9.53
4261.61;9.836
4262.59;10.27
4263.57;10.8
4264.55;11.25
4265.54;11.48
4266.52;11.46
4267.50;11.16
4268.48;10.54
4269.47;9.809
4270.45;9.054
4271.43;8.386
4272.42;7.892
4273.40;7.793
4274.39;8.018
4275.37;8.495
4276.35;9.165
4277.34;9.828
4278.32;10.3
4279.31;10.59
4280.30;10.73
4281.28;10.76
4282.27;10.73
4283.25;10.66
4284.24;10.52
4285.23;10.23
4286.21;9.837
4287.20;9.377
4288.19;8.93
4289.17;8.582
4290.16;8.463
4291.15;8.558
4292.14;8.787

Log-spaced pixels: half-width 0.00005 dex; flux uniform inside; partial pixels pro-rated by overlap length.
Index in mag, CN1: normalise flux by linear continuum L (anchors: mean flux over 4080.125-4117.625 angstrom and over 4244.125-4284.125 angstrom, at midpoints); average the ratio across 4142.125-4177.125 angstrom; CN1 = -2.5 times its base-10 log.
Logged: 0.03 mag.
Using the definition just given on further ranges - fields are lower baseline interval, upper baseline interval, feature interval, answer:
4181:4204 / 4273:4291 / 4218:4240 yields 0.25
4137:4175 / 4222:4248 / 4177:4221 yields -0.17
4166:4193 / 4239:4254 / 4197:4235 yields 0.14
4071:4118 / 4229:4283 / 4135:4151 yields 0.02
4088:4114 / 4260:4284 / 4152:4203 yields -0.02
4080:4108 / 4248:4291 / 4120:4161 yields 0.04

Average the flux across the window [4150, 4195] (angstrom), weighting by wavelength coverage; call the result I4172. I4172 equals 10.7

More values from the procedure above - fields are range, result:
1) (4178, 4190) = 11.2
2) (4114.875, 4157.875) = 10.1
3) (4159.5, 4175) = 10.6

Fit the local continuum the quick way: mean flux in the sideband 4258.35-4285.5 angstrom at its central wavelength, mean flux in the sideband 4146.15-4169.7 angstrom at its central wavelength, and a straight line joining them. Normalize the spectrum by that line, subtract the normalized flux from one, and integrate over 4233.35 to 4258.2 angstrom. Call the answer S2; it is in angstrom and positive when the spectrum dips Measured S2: 0.90 angstrom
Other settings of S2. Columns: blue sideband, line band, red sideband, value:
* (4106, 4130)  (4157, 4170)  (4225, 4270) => -1.1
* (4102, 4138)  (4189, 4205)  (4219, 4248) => -1.3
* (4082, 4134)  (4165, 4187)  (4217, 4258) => -2.4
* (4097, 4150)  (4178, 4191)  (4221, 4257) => -2.6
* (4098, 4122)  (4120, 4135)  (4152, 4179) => 0.2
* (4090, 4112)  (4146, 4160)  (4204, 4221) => 1.2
